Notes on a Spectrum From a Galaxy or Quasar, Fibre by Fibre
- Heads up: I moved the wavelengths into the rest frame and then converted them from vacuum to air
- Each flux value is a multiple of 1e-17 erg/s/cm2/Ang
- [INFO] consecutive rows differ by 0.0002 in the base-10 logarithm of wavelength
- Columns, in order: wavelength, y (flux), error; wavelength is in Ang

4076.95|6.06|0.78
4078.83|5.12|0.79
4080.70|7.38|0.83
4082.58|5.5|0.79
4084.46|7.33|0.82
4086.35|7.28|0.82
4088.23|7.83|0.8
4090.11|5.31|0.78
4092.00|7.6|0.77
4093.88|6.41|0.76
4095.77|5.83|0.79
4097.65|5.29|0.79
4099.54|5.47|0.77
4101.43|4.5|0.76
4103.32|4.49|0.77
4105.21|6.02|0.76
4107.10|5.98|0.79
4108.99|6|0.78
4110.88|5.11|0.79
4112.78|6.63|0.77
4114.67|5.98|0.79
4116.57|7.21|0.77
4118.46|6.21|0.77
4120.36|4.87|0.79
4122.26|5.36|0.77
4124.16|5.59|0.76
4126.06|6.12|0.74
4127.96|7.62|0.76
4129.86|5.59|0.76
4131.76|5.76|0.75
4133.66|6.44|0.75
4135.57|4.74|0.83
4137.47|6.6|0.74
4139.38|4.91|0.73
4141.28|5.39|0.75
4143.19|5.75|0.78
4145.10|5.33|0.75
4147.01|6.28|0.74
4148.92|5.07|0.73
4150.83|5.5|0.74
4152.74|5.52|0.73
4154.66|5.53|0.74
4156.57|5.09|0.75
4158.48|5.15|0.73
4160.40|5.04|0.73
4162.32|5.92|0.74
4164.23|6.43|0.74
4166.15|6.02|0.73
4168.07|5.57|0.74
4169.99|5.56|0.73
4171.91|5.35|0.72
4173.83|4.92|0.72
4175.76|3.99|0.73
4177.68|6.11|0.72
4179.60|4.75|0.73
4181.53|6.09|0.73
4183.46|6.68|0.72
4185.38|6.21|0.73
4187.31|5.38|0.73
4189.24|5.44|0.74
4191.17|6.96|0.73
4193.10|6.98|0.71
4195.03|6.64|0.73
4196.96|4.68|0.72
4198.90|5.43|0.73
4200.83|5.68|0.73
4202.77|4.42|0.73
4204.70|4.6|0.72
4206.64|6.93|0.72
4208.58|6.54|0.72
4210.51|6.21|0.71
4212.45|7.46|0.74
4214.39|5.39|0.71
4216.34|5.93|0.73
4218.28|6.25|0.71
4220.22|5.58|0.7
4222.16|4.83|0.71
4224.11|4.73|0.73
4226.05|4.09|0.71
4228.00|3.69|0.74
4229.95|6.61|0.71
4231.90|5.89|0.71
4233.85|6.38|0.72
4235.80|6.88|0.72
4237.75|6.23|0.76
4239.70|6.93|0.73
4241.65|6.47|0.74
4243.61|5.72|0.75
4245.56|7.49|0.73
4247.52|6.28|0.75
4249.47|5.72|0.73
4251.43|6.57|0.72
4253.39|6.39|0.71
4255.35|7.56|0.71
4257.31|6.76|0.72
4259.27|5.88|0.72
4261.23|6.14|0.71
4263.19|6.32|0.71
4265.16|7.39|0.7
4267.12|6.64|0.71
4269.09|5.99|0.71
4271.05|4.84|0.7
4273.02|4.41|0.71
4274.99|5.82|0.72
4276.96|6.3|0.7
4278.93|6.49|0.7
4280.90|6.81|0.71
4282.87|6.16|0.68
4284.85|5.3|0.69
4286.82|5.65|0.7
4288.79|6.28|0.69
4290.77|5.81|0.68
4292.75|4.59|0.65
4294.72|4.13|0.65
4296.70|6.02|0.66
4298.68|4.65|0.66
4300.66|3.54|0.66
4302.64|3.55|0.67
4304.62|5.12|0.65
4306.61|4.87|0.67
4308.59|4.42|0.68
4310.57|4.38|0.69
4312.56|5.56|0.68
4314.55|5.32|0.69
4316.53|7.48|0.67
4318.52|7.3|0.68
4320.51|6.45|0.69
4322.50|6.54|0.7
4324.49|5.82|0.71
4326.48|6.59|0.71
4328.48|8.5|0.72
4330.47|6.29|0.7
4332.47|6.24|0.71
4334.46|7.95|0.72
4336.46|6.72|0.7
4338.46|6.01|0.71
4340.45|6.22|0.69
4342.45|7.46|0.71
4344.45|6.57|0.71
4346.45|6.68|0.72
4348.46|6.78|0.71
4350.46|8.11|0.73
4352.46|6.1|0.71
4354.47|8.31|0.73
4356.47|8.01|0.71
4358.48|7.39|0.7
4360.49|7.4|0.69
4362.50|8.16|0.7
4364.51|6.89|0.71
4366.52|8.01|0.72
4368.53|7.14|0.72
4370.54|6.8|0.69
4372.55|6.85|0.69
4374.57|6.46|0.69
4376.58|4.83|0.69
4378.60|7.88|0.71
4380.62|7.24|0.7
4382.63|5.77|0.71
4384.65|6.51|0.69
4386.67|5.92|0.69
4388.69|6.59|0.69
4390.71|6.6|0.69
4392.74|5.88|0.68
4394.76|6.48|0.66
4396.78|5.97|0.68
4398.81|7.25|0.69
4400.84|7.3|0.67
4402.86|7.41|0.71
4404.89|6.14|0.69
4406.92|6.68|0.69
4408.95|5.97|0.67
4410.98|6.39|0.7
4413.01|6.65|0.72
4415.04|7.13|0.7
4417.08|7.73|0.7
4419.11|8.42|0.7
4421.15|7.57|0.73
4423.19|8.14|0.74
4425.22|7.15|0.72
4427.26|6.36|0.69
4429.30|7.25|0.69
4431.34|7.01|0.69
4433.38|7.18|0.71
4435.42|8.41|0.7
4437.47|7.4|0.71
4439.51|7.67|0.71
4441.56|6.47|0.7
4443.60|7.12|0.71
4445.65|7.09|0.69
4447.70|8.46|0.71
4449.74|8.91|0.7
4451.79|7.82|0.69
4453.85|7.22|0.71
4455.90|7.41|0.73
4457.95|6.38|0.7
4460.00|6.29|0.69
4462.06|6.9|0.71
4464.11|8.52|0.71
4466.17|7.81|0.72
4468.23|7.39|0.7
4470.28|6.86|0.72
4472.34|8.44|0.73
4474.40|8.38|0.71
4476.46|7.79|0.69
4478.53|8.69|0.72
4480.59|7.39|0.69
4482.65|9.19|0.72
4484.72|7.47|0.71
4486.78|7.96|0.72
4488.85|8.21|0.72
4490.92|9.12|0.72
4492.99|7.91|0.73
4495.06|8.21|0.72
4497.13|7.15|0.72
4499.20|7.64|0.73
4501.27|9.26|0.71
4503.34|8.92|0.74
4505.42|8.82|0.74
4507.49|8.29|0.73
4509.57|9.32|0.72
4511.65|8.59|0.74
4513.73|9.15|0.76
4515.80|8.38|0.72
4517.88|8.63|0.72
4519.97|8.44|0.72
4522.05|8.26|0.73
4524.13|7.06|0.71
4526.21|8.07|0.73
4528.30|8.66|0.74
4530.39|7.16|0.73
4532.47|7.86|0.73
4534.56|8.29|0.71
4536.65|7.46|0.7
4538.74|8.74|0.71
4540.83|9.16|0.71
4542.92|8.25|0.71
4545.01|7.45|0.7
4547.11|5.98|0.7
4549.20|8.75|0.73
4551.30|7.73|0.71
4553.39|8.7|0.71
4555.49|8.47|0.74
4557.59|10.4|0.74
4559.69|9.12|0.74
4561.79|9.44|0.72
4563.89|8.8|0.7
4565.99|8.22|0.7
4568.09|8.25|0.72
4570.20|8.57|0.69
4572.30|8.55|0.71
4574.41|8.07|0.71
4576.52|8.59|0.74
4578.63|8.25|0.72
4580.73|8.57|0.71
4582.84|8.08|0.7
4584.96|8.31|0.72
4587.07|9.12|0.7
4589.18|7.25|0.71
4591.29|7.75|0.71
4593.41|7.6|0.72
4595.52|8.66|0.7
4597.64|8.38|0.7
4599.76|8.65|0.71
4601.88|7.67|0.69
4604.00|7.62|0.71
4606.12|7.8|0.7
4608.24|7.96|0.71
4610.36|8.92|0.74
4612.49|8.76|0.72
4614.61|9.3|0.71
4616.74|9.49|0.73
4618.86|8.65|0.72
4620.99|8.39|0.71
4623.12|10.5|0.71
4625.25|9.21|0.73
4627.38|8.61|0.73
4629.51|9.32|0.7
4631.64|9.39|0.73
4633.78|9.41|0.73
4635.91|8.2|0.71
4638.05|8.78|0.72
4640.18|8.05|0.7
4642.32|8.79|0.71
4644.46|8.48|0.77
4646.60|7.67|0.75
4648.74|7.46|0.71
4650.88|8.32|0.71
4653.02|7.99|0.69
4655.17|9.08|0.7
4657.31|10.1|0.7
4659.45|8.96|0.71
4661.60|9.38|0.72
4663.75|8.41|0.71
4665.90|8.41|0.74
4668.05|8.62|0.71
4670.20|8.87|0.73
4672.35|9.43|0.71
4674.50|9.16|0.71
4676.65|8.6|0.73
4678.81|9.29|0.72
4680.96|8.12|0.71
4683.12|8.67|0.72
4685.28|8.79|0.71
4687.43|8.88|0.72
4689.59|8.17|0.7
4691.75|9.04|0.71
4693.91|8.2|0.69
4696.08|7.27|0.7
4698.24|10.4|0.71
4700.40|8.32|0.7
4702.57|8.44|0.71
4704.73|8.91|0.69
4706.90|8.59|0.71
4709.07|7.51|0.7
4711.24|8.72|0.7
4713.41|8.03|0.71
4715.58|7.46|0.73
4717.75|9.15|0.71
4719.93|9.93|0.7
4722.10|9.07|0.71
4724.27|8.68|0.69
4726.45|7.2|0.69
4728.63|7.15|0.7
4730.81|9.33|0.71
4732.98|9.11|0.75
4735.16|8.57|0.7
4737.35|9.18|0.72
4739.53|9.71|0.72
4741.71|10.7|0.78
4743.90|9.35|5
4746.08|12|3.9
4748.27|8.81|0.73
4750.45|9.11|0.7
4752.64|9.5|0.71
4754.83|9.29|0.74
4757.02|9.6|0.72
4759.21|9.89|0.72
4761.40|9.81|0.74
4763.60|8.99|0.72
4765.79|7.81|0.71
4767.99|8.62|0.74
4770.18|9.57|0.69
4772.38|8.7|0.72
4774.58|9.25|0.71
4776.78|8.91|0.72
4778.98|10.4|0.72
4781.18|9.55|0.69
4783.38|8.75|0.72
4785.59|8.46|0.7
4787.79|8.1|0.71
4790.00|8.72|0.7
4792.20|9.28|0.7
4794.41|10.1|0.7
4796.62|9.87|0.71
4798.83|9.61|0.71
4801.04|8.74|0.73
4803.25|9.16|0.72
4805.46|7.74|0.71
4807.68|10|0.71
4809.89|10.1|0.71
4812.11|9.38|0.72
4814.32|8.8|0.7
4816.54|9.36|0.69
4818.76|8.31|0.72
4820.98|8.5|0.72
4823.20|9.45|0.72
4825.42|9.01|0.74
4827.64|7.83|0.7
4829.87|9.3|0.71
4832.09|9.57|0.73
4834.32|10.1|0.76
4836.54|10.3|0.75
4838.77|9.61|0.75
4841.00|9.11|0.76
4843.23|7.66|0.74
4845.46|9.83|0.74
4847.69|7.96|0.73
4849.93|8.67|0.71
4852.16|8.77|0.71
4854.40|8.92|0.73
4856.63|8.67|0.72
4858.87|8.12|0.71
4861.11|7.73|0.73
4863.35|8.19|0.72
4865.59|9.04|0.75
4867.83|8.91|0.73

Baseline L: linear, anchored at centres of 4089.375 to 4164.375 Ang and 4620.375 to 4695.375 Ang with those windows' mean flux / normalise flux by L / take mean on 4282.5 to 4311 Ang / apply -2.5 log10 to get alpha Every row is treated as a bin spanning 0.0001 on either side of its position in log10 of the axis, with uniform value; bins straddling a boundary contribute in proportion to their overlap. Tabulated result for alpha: 0.33 mag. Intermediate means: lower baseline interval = 5.73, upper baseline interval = 8.76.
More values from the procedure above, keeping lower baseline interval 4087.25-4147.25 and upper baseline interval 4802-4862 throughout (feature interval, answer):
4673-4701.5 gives -0.05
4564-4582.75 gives -0.07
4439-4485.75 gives -0.04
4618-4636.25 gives -0.13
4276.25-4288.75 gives 0.08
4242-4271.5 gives 0.01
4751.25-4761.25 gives -0.11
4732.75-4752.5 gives -0.13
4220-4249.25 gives 0.09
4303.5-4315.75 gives 0.32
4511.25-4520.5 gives -0.14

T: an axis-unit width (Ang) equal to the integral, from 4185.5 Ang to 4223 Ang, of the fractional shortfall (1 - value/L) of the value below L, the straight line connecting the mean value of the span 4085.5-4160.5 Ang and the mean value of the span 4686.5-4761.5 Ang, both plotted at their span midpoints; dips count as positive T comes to 2.2 Ang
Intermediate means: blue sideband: 5.82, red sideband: 8.94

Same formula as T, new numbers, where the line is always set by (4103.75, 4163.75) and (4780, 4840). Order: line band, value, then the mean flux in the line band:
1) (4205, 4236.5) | 1.96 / 5.8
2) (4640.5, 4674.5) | -1.06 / 8.67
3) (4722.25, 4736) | 0.60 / 8.39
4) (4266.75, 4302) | 5.54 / 5.48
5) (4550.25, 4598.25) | -2.98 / 8.47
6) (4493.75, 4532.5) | -3.28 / 8.32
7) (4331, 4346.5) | 0.15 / 6.72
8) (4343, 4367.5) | -1.78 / 7.37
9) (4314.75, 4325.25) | 0.09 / 6.64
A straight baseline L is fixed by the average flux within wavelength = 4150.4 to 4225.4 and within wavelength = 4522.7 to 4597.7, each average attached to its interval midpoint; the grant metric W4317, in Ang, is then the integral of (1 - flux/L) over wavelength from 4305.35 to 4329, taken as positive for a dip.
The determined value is 1.9 Ang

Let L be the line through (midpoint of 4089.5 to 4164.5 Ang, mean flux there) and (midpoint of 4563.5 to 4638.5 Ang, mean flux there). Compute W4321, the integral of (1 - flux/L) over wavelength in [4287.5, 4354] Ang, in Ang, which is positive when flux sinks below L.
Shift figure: 8.4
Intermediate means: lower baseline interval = 5.74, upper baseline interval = 8.54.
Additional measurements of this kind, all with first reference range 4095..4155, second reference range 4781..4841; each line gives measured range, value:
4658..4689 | -1.3 Ang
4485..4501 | -1.0 Ang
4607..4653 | -2.6 Ang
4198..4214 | 0.6 Ang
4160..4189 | 1.7 Ang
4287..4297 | 1.8 Ang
